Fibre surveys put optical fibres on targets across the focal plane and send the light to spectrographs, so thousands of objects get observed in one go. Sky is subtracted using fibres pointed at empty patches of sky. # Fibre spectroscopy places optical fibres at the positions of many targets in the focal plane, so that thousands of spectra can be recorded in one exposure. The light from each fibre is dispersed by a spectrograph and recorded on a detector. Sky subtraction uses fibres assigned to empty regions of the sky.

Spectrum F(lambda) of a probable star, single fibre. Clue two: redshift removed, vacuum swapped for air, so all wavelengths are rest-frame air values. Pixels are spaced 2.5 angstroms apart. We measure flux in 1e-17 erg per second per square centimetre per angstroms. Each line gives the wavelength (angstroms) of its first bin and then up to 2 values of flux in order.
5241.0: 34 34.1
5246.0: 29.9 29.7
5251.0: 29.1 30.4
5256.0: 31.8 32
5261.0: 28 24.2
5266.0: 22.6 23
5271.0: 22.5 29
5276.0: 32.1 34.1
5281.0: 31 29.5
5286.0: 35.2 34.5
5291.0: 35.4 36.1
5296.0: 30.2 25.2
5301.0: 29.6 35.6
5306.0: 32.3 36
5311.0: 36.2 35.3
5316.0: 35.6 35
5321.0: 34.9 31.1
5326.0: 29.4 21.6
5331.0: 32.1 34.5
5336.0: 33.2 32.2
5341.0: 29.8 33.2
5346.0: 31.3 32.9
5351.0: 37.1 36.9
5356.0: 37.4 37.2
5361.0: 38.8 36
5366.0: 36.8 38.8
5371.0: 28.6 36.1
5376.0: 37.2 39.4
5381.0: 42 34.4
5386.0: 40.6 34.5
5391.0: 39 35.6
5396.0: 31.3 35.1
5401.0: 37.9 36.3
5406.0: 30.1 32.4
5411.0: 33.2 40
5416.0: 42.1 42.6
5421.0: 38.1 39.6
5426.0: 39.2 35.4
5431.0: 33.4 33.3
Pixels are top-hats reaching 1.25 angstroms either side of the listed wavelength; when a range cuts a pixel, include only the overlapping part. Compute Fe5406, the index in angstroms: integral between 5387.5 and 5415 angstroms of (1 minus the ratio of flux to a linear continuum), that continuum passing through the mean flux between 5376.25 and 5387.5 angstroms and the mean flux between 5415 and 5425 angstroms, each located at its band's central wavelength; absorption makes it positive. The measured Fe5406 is 3.2 angstroms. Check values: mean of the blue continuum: 38.8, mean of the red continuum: 40.5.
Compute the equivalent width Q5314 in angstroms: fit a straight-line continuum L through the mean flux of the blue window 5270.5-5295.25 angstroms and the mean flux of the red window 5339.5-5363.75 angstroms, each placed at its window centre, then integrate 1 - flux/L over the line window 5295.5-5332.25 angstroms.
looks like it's 1.5 angstroms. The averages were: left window 32.2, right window 35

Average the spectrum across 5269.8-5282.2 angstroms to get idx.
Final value 29.8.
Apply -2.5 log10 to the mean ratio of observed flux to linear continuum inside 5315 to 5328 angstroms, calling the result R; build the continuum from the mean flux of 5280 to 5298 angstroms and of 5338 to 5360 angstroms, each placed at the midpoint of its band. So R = 0.04 mag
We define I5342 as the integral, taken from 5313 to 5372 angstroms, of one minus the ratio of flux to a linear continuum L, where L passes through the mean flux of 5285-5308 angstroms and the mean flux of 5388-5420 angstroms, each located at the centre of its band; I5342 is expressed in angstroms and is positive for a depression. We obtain 0.9 angstroms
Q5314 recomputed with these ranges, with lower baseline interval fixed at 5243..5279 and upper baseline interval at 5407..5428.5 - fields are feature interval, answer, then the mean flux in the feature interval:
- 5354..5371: -1.0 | 36.8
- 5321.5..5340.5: 1.2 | 30.7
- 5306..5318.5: -1.4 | 35.4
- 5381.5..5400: 0.2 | 36.1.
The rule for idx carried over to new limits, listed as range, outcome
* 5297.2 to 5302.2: 27.4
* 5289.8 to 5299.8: 31.7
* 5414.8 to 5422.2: 40.9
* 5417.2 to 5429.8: 39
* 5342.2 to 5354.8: 34.3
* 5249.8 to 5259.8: 30.8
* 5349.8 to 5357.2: 37.1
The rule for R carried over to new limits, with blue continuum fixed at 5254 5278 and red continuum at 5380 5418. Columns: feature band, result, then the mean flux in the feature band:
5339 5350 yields 0.03 mag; 31.9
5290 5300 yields -0.08 mag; 31.6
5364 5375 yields -0.02 mag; 35.2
